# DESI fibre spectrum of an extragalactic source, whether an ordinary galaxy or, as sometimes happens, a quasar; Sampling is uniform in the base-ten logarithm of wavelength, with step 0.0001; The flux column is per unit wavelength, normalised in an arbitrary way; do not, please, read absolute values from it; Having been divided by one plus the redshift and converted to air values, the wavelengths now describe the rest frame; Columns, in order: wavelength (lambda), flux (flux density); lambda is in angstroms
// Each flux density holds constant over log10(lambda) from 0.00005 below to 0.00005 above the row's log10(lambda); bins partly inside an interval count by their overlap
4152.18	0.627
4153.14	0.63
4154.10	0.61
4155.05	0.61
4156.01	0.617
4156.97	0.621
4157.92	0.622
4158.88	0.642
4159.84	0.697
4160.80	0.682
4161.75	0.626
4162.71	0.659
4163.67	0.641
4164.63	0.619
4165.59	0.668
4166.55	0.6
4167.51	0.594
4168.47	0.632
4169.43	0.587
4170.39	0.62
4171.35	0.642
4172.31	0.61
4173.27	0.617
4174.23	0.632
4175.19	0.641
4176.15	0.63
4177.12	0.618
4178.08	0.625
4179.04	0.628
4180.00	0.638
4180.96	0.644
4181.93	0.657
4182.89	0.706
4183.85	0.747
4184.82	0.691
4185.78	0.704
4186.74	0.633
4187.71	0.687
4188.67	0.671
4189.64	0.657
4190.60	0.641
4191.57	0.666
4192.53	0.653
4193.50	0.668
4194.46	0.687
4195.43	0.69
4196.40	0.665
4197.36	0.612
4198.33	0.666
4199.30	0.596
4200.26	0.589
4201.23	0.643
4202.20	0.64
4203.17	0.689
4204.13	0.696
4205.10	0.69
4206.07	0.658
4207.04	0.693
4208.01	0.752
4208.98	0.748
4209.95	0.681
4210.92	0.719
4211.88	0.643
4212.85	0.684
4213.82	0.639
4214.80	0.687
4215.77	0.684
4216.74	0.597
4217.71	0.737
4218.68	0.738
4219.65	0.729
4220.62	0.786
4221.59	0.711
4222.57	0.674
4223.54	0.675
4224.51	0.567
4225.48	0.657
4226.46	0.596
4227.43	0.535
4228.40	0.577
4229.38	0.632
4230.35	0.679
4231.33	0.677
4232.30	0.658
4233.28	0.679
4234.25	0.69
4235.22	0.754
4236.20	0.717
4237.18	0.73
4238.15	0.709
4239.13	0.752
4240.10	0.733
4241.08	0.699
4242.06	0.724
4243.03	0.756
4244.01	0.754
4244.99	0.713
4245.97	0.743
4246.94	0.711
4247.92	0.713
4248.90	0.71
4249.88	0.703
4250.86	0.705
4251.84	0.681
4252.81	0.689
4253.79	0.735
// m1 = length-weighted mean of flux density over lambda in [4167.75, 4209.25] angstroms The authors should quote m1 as 0.656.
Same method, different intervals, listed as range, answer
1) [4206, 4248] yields 0.691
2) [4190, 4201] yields 0.649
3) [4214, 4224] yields 0.7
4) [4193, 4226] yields 0.676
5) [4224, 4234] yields 0.627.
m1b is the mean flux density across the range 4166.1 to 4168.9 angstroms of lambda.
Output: 0.608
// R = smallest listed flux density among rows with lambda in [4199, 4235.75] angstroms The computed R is 0.535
